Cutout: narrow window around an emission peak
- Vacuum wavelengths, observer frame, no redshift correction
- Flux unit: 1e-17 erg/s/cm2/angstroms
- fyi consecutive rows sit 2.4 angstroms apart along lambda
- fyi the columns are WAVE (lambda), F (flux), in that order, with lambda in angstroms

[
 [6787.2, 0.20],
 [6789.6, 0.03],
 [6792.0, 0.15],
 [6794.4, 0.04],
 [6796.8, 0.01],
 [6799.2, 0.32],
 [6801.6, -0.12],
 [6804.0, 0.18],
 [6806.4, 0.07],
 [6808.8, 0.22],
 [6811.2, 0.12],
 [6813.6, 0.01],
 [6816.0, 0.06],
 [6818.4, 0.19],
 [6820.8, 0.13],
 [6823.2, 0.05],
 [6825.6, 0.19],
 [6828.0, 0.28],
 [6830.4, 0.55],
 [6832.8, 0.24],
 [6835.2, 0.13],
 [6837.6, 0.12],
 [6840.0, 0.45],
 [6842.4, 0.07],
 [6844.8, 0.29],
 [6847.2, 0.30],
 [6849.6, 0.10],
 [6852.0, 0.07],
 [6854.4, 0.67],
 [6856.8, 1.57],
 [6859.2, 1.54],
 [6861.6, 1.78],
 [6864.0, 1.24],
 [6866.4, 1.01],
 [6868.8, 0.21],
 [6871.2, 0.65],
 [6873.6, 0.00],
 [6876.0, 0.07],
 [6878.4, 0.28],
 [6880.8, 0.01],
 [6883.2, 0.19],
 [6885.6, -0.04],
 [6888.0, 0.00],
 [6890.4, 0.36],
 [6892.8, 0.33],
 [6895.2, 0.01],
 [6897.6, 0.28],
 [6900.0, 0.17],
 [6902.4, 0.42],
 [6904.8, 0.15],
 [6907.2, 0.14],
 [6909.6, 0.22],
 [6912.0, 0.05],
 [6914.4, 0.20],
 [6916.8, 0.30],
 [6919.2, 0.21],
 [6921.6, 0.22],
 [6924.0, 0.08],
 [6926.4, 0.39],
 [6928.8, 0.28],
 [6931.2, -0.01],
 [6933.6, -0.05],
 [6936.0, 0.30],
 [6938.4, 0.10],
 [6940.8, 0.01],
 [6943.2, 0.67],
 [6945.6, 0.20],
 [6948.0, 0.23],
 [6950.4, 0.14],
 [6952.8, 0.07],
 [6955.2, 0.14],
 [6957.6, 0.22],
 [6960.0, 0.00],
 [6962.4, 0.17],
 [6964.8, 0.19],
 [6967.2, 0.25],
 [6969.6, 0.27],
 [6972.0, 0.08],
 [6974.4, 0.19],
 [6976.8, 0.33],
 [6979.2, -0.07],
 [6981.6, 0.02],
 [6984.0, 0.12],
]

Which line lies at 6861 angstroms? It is [O II] 3727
